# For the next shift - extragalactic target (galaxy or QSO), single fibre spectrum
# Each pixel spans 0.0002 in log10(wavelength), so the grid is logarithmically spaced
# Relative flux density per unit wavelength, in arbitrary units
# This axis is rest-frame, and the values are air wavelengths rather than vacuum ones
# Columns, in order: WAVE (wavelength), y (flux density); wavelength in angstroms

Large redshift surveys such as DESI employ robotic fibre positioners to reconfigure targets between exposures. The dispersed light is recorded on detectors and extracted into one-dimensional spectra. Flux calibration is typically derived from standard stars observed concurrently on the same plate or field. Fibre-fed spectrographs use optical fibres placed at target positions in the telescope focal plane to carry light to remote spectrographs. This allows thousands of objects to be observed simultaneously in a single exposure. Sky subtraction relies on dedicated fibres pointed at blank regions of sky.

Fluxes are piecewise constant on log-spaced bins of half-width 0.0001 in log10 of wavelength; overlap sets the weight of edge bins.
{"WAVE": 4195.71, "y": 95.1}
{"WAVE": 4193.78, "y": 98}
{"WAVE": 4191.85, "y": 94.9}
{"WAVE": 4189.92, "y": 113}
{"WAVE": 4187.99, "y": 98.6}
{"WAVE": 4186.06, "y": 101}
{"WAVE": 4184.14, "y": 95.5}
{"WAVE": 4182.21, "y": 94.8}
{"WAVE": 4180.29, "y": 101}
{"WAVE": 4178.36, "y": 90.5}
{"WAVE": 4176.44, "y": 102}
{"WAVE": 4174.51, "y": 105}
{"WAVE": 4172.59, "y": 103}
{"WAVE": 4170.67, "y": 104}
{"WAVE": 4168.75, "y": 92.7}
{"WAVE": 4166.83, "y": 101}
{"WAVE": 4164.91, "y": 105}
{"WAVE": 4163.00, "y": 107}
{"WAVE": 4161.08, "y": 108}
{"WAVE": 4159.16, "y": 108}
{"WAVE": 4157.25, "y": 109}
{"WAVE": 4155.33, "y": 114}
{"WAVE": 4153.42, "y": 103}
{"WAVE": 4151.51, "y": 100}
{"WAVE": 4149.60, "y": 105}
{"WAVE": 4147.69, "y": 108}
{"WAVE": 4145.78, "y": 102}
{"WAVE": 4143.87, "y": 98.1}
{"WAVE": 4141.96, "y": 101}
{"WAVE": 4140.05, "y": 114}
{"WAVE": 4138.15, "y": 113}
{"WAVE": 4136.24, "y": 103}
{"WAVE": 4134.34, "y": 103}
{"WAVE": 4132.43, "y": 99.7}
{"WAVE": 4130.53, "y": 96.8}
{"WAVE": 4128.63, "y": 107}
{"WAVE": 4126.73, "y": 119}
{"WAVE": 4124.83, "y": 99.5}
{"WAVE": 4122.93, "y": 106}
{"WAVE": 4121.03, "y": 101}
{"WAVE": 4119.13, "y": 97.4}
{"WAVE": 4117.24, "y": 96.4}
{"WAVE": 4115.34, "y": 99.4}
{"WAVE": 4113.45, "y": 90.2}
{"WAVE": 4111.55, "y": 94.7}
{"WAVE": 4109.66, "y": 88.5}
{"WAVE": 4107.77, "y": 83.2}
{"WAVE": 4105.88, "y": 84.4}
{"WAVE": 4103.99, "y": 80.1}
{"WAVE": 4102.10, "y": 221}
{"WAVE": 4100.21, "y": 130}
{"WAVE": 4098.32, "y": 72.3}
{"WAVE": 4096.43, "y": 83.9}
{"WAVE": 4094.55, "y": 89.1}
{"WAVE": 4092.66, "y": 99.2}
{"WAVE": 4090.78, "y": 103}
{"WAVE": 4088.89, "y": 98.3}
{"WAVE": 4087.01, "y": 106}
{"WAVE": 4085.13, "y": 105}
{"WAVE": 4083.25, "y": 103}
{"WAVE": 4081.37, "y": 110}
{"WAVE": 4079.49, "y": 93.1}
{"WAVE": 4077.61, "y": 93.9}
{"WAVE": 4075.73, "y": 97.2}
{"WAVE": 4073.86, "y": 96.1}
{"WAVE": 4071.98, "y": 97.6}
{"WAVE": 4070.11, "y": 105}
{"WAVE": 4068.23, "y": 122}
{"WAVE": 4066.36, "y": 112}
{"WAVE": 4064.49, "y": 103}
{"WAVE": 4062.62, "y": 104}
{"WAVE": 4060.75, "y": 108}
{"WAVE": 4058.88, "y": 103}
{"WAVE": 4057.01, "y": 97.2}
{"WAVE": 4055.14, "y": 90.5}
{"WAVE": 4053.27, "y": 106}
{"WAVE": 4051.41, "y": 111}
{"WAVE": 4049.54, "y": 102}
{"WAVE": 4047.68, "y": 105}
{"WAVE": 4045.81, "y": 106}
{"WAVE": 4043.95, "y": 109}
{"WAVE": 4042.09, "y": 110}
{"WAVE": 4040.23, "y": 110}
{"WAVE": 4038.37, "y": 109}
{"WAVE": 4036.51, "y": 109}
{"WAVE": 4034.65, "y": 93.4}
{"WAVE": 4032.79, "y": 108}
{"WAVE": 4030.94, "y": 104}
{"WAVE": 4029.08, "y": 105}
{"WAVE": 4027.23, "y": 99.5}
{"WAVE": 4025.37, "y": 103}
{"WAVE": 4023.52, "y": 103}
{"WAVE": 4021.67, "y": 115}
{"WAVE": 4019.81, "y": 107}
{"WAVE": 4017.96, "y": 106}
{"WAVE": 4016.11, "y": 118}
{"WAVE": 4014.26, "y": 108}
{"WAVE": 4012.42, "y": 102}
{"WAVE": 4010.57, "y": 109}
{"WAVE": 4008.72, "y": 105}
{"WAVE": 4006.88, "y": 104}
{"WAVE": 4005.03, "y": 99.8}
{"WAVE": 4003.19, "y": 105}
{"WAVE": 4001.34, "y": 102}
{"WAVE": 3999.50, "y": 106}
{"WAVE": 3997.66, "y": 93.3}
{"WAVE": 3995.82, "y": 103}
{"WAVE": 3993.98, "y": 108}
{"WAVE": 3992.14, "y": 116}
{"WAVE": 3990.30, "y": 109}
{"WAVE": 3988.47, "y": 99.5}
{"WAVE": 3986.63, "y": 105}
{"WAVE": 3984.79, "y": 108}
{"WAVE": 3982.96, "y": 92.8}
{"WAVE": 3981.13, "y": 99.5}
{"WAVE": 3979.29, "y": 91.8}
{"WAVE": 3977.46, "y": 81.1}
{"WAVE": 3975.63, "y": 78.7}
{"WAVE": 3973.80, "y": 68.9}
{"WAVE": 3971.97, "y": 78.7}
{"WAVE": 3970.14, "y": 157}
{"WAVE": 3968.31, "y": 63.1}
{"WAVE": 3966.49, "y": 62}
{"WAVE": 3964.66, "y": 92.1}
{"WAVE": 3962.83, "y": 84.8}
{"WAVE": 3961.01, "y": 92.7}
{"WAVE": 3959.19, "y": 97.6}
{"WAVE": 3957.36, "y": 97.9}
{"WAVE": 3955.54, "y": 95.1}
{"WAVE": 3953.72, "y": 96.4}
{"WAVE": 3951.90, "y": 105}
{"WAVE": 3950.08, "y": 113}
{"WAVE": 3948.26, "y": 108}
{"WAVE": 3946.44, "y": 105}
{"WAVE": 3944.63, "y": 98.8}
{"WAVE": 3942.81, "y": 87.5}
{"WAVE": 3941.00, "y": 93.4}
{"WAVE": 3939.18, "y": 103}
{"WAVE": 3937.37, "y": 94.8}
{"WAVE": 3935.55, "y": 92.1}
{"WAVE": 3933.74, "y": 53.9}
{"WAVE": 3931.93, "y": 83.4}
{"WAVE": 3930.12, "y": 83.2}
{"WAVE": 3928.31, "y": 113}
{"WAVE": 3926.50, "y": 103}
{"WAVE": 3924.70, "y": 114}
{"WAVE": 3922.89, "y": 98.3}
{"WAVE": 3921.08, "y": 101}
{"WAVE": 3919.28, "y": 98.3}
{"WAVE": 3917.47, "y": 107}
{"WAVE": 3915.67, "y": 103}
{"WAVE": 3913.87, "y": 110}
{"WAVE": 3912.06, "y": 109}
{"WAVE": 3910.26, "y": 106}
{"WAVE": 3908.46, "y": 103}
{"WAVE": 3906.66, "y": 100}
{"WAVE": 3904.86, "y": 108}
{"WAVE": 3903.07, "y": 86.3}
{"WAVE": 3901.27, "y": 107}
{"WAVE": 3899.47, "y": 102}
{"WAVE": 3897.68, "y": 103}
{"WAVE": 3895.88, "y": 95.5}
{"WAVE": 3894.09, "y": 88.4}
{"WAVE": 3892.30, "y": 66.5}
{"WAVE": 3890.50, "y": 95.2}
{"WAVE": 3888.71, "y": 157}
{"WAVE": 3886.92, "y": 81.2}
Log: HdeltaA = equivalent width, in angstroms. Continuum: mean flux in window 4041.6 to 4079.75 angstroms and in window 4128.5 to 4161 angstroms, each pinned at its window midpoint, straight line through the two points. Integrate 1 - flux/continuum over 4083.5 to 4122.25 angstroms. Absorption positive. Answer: 1.1 angstroms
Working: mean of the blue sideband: 104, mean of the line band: 101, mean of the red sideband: 105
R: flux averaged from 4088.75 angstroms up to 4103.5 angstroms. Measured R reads 112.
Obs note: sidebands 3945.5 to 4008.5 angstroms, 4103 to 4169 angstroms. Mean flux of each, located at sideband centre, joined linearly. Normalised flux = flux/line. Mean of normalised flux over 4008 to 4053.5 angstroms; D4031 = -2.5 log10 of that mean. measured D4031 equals -0.08 mag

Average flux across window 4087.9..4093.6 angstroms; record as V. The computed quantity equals 100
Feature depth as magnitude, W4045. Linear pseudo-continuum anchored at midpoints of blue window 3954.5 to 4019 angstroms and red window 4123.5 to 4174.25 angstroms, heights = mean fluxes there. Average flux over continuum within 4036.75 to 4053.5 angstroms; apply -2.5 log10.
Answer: -0.073 mag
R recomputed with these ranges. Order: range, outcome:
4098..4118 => 105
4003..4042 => 106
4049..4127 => 102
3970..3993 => 96.9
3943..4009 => 97.7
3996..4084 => 104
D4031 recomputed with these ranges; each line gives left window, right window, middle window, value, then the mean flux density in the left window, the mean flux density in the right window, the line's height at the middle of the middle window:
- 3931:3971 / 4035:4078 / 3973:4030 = -0.03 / 94.3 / 105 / 99.2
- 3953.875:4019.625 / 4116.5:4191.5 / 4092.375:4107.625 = -0.05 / 98.4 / 103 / 102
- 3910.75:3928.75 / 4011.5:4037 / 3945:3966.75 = 0.09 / 105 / 106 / 106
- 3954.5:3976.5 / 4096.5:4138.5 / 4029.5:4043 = -0.11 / 89.1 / 103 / 95.7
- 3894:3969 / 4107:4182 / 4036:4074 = -0.06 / 96.8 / 102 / 99.8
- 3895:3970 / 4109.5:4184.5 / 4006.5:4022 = -0.09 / 97.4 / 102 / 99.3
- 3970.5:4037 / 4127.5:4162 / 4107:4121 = 0.12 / 102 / 105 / 104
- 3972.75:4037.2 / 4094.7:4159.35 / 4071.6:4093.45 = 0.03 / 102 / 104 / 103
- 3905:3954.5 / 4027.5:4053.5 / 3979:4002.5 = 0.00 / 99.5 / 106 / 103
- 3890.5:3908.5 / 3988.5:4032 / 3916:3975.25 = 0.05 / 95.6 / 106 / 99.8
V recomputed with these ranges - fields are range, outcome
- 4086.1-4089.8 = 102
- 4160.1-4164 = 107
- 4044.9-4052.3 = 106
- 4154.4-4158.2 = 111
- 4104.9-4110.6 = 85.4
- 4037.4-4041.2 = 110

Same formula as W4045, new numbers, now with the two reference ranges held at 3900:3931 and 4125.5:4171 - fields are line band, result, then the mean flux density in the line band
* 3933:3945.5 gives 0.15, 89.5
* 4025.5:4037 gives 0.01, 103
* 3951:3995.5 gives 0.09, 95.1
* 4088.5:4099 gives 0.15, 91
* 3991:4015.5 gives -0.01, 105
